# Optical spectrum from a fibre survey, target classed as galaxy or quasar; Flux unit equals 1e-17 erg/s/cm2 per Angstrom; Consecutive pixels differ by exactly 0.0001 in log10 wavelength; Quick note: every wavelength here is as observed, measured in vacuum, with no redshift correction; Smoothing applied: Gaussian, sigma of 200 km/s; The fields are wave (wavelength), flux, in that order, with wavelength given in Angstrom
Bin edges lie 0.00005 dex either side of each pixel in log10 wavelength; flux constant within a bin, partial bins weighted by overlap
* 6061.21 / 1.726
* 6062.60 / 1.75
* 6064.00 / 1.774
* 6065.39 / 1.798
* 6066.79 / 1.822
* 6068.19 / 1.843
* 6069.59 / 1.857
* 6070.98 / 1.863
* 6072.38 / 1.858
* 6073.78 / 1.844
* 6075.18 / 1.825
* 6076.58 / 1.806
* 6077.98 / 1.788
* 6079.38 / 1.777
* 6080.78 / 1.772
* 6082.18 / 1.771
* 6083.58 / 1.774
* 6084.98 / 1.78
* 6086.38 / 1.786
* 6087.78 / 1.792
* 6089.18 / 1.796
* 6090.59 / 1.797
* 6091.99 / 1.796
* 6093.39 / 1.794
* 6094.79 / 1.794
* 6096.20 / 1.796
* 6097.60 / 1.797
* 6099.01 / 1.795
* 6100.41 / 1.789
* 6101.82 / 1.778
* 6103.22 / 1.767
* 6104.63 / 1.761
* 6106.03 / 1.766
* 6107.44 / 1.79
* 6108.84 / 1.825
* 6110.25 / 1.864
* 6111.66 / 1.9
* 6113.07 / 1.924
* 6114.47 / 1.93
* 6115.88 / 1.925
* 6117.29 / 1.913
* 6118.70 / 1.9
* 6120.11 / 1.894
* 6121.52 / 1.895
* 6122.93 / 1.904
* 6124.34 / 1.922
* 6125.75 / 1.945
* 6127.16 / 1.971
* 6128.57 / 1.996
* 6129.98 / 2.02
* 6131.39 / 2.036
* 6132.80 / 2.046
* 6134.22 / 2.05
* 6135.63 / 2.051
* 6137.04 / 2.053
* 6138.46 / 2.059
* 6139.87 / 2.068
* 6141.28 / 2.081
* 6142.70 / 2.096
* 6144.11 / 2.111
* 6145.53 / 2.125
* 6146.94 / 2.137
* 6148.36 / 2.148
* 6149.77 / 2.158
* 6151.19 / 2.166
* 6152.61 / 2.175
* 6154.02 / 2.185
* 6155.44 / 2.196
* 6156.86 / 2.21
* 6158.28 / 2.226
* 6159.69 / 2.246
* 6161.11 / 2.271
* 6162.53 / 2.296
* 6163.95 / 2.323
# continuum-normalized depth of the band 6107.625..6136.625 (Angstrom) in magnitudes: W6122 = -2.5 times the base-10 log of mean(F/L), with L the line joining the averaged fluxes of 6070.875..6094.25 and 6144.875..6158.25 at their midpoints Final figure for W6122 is 0.04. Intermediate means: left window 1.8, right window 2.17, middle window 1.94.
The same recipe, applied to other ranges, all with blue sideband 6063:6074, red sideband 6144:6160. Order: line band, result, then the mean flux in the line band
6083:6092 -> 0.07 mag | 1.79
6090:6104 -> 0.09 mag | 1.79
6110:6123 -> 0.07 mag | 1.91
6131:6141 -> 0.03 mag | 2.05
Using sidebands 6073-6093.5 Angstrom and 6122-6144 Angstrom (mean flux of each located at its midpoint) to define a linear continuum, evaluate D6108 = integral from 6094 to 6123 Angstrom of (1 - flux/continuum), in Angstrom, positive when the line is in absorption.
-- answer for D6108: 1.0 Angstrom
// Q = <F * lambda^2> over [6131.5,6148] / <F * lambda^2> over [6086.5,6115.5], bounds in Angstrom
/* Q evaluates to 1.16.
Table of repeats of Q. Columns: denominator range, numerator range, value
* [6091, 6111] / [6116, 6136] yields 1.10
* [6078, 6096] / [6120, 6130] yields 1.10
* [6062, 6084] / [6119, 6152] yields 1.15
